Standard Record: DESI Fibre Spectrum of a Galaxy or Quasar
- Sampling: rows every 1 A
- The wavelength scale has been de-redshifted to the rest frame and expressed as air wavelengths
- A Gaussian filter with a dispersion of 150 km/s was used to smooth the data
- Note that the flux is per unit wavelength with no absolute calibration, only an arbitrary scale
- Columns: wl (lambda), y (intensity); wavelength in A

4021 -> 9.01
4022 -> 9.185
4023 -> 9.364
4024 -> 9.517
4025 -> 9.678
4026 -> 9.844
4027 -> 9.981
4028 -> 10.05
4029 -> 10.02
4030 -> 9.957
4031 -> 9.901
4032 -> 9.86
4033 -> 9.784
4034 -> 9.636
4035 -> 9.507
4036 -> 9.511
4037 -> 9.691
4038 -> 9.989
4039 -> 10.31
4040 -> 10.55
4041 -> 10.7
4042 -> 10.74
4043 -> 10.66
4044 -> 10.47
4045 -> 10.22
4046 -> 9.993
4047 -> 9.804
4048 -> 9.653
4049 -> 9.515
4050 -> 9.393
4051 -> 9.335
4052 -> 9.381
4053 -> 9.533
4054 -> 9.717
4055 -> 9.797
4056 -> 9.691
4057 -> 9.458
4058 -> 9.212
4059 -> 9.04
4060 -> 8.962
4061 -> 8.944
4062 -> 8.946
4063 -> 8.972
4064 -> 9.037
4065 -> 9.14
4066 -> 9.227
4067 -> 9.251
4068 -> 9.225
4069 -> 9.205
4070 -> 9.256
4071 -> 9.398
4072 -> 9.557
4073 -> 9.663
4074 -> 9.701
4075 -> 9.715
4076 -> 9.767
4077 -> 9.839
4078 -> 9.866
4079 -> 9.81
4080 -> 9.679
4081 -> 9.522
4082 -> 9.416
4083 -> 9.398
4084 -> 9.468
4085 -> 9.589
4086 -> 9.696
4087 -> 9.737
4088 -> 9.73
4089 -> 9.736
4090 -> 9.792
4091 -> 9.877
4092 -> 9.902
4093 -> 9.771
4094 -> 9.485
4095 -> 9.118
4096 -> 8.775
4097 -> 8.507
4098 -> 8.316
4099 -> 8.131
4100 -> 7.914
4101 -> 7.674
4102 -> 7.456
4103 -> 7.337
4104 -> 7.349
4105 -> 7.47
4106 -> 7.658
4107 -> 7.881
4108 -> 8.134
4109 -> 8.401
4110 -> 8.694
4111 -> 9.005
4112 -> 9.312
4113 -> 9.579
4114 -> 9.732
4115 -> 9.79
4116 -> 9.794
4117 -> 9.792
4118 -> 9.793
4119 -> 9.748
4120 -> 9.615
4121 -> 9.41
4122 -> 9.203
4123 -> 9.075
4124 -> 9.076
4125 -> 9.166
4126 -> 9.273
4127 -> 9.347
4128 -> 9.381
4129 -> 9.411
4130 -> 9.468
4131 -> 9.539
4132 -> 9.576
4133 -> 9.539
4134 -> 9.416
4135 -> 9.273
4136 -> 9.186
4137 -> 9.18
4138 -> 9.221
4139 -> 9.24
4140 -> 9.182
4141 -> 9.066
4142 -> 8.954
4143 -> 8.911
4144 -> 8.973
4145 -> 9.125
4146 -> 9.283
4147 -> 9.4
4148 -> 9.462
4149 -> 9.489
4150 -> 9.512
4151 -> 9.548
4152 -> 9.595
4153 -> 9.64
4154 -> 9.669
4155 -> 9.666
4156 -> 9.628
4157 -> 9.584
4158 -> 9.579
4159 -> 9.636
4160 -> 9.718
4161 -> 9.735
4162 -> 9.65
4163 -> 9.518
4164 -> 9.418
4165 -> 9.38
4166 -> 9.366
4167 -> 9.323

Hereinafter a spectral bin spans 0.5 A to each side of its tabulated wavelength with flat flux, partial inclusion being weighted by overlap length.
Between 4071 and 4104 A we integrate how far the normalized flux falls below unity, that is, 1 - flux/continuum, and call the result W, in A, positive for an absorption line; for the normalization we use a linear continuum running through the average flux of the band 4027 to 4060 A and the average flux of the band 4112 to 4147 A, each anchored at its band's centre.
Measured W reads 1.29 A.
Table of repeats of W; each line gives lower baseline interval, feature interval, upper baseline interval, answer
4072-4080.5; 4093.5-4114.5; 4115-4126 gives 2.6 A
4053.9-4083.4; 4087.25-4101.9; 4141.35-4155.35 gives 0.6 A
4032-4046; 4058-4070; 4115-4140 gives 1.0 A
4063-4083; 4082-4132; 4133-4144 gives 1.4 A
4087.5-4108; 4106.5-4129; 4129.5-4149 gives -0.8 A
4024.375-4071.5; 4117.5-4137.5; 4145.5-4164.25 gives 0.4 A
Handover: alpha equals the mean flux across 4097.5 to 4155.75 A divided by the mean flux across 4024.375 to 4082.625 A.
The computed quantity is 0.94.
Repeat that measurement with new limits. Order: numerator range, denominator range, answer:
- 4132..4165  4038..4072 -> 0.98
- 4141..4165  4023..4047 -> 0.94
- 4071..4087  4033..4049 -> 0.96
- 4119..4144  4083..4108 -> 1.06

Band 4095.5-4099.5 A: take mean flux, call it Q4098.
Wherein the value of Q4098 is 8.43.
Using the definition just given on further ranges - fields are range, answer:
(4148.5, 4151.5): 9.52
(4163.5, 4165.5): 9.4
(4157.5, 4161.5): 9.67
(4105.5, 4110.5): 8.15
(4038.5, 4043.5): 10.6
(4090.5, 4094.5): 9.76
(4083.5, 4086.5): 9.58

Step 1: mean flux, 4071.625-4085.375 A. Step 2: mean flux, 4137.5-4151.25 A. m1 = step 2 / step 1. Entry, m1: 0.96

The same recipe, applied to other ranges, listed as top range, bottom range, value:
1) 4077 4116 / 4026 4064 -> 0.92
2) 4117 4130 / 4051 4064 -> 1.01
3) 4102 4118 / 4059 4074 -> 0.94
